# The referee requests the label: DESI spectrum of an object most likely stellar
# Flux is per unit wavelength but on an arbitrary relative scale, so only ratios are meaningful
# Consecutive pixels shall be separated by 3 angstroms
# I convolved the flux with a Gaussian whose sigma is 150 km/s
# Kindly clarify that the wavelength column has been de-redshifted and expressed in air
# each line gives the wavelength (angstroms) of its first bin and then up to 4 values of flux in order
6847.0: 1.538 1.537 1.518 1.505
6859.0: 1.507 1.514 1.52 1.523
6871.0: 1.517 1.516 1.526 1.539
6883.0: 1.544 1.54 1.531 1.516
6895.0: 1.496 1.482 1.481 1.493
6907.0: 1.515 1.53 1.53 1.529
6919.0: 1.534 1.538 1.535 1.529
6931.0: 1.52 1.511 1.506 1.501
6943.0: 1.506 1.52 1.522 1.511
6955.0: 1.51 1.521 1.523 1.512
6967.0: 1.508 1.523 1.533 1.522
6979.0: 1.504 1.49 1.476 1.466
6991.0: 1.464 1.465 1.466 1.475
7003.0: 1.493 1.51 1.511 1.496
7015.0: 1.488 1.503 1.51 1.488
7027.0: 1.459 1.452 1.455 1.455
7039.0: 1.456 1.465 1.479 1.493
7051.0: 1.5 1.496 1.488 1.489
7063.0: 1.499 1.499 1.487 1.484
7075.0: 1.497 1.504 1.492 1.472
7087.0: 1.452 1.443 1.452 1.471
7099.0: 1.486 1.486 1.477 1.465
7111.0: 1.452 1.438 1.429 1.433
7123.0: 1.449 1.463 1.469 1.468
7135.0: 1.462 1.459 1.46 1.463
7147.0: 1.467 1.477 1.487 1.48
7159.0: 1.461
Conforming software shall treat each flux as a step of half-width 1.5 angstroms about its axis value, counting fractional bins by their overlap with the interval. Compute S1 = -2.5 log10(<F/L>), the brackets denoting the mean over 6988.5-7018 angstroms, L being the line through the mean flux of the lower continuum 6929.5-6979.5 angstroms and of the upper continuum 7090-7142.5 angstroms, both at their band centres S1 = 0.01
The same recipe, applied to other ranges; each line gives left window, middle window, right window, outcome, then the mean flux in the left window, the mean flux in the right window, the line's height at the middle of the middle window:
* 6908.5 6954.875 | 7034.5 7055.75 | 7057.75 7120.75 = 0.01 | 1.52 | 1.47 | 1.49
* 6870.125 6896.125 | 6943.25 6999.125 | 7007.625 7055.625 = 0.00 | 1.53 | 1.48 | 1.5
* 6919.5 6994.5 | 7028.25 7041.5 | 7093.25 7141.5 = 0.02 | 1.51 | 1.46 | 1.49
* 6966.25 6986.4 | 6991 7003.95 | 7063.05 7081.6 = 0.02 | 1.51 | 1.49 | 1.51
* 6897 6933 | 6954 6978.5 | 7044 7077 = -0.01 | 1.52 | 1.49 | 1.51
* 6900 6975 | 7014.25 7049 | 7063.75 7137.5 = 0.01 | 1.52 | 1.47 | 1.49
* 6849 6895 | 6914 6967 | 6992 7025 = -0.01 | 1.52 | 1.49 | 1.51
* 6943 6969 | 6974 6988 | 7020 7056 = 0.01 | 1.52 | 1.48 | 1.5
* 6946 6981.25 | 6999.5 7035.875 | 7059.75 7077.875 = 0.01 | 1.52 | 1.49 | 1.5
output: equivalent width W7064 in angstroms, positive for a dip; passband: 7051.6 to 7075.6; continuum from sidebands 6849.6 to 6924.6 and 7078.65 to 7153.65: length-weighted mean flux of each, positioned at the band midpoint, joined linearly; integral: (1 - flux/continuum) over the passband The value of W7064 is -0.3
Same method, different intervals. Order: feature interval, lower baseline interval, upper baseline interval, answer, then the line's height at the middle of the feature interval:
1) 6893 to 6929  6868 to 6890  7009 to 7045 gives 0.1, 1.52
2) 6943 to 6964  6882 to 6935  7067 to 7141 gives -0.1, 1.51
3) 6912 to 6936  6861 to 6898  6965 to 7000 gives -0.3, 1.51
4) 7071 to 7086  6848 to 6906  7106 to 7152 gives -0.2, 1.47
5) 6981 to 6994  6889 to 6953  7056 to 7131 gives 0.2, 1.5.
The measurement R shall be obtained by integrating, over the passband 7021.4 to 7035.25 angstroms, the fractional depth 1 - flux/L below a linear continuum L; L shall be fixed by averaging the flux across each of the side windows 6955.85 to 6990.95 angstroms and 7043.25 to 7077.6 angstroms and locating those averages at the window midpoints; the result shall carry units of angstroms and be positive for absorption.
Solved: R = 0.3 angstroms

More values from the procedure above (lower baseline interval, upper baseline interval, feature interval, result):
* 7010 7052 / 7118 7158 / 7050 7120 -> -0.20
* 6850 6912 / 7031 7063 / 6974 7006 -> 0.15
